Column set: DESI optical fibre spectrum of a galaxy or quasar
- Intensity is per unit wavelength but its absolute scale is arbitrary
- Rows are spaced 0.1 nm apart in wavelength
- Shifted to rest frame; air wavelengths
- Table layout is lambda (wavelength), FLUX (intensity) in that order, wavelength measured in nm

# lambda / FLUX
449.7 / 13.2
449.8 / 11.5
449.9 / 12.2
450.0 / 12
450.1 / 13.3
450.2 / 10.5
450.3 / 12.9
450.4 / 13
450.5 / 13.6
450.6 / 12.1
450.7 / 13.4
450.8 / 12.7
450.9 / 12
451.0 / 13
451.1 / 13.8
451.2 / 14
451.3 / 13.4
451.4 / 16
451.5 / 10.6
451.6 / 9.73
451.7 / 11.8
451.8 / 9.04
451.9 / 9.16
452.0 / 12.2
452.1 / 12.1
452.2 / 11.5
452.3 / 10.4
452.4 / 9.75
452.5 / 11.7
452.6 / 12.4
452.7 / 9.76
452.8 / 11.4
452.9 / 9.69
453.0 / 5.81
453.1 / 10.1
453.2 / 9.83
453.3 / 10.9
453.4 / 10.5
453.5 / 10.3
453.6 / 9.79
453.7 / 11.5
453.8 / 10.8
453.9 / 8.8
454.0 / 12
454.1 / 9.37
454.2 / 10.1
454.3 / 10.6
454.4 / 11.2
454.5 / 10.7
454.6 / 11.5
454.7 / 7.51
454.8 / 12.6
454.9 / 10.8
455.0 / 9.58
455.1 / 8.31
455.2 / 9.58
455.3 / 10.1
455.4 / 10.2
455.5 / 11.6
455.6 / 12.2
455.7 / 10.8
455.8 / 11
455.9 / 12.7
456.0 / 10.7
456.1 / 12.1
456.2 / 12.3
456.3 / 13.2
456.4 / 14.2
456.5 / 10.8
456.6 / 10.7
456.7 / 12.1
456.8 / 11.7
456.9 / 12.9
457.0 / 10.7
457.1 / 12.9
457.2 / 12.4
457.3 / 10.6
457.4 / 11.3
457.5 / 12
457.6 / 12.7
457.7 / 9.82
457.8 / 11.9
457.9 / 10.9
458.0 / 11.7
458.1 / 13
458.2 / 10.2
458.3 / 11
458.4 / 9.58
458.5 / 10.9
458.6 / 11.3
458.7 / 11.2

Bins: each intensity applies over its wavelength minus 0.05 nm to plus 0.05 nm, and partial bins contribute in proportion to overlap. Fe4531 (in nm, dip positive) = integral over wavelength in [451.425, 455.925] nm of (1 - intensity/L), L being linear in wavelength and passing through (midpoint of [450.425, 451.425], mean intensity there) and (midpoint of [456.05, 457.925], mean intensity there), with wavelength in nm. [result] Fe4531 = 0.764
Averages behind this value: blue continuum 13.3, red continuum 11.9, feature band 10.5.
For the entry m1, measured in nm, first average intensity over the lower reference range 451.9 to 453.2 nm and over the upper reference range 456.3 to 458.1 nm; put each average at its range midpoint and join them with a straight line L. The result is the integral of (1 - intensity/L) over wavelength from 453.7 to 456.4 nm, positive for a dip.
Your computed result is 0.08 nm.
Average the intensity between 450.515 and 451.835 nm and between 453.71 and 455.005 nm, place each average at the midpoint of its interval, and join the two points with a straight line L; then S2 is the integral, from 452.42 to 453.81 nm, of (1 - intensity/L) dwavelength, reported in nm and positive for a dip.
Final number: 0.12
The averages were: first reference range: 12.5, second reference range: 10.5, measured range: 10.3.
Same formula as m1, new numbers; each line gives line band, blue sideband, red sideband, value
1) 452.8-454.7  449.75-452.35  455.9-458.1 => 0.293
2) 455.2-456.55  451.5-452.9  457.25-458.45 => -0.065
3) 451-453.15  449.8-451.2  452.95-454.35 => 0.034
